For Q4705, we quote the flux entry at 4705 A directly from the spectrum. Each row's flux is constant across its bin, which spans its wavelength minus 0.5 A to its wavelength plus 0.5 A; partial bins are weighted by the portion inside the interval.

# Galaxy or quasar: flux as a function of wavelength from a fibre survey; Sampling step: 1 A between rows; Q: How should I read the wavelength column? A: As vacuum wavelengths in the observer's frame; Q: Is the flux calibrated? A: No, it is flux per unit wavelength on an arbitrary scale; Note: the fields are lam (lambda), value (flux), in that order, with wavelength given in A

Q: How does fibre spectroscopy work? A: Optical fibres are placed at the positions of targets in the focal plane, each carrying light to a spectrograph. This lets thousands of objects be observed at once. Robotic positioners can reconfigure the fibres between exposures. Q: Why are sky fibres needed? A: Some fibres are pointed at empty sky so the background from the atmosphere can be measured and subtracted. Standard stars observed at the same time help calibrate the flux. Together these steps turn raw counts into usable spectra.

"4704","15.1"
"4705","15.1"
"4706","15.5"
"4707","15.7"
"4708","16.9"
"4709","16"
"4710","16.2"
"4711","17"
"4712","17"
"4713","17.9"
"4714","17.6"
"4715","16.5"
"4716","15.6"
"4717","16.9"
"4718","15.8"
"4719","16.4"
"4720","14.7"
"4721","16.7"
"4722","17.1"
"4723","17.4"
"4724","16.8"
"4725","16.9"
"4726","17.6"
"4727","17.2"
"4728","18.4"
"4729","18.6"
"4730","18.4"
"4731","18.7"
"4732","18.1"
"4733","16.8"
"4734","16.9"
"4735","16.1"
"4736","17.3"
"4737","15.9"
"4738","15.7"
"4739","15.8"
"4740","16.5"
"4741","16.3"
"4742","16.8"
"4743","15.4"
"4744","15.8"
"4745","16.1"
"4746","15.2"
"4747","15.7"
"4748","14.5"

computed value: 15.1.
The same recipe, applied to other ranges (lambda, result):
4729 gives 18.6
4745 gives 16.1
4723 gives 17.4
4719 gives 16.4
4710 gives 16.2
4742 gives 16.8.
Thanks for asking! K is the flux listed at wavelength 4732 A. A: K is 18.1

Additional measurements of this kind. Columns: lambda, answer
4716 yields 15.6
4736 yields 17.3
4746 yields 15.2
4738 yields 15.7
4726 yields 17.6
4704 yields 15.1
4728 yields 18.4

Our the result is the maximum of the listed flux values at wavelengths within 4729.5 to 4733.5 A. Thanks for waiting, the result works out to 18.7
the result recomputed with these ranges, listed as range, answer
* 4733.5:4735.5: 16.9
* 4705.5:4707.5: 15.7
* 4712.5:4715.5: 17.9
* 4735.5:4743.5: 17.3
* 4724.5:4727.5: 17.6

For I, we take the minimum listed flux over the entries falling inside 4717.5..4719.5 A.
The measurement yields 15.8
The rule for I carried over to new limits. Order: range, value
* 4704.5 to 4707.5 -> 15.1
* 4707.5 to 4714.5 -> 16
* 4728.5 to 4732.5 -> 18.1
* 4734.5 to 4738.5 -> 15.7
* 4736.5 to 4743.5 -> 15.4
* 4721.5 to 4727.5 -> 16.8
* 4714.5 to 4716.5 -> 15.6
